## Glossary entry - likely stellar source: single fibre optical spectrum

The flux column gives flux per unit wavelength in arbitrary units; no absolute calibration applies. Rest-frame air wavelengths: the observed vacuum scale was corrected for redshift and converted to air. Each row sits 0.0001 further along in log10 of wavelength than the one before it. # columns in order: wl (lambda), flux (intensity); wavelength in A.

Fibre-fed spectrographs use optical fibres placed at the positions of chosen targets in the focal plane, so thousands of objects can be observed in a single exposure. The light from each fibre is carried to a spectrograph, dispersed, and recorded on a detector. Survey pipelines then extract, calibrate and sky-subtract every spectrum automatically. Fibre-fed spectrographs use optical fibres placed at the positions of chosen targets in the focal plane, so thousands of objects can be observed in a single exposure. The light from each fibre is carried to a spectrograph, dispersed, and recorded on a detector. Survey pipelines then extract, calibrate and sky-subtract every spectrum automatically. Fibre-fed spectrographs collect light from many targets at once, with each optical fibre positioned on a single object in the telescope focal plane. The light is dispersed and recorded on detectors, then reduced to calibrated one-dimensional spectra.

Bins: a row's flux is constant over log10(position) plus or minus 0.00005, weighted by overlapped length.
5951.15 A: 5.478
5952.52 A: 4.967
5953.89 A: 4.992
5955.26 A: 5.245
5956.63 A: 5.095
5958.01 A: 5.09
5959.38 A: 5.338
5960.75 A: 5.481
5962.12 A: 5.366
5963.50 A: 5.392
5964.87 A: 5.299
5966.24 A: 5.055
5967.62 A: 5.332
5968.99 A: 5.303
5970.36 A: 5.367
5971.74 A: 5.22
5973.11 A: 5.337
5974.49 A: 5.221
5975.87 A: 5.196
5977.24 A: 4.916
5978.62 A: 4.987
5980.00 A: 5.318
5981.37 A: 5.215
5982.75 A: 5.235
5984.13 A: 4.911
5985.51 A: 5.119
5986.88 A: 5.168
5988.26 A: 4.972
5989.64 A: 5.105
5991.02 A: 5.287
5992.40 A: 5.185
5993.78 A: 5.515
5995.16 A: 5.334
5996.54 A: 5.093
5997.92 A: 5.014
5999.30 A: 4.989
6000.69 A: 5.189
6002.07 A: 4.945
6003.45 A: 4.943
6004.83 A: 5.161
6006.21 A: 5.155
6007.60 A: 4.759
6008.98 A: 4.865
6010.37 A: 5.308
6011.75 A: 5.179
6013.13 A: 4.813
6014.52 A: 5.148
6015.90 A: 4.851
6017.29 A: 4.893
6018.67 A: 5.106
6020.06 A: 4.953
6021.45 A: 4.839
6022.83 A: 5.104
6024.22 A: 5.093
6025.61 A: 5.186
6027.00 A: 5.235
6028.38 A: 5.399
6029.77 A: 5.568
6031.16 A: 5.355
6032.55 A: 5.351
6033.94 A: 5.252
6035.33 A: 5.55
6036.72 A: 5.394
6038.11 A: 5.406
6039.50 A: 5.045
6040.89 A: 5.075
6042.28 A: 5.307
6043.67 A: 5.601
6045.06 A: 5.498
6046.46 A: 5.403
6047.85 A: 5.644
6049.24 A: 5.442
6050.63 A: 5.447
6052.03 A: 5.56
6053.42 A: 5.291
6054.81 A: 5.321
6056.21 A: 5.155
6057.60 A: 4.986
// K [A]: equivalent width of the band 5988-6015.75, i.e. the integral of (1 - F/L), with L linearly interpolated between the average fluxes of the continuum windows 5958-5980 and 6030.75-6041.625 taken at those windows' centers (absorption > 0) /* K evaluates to 1.0 A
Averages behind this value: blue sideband 5.25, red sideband 5.3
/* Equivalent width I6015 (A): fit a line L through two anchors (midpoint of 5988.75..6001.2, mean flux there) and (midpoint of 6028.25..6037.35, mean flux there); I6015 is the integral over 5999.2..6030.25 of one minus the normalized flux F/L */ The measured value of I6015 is 1.3 A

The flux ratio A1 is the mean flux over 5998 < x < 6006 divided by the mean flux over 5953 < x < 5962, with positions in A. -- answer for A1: 0.97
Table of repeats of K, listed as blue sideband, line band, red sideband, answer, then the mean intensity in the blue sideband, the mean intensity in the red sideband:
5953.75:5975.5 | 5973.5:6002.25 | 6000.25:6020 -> 0.0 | 5.26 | 5.02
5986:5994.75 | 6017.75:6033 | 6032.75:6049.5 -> 0.4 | 5.21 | 5.38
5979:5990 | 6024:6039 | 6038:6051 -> 0.0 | 5.13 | 5.39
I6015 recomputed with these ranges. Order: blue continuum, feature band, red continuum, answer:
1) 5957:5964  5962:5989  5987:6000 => 0.3 A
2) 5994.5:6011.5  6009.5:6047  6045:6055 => 0.4 A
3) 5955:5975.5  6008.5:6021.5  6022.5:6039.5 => 0.7 A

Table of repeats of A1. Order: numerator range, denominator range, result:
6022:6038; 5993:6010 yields 1.05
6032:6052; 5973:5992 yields 1.05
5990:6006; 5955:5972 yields 0.98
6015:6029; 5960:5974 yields 0.95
